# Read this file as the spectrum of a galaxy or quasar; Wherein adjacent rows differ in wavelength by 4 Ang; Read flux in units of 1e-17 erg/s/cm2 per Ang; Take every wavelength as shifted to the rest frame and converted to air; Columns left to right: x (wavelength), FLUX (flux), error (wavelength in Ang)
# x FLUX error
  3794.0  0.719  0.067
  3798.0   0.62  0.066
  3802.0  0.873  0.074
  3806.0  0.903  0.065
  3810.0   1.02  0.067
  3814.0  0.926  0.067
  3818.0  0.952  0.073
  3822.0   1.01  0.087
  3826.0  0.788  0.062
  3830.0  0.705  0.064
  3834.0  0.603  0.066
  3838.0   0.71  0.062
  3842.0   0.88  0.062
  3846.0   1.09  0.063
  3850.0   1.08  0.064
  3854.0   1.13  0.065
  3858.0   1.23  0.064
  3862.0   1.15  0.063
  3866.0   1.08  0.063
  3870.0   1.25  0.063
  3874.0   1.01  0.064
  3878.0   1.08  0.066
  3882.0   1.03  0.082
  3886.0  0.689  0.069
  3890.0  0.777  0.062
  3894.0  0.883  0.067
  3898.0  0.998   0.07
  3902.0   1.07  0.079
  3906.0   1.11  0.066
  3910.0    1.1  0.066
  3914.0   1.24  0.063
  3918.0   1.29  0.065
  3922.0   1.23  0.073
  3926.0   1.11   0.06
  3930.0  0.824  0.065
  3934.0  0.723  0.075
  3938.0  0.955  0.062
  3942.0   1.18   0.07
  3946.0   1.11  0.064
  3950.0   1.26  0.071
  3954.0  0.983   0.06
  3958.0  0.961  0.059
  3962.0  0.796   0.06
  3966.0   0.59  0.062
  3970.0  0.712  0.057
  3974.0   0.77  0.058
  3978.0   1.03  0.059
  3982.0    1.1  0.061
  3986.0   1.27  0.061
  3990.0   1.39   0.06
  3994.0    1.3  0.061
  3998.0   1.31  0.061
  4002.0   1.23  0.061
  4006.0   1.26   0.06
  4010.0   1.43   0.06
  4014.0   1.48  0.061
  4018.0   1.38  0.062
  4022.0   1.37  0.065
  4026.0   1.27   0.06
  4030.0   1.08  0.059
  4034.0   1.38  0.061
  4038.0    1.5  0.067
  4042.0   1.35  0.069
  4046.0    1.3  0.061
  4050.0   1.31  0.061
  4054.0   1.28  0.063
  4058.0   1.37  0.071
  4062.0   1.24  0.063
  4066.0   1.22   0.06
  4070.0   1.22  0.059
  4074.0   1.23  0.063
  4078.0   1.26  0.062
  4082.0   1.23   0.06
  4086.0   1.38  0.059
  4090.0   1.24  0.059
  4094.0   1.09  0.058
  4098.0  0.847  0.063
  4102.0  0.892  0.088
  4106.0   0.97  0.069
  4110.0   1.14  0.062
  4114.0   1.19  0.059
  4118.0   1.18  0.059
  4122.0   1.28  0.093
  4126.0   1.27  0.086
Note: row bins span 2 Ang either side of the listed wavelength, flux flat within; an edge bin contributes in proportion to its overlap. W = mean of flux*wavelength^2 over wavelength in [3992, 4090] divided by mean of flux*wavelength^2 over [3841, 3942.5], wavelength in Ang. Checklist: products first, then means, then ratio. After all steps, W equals 1.35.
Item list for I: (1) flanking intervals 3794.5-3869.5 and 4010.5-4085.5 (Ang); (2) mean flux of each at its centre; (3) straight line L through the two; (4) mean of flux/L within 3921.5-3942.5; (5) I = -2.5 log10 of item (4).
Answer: 0.14 mag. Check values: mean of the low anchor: 0.933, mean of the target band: 0.975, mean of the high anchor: 1.31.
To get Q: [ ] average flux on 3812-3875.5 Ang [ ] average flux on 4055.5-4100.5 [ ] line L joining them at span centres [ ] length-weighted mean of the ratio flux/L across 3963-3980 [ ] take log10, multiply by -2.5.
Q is 0.38 mag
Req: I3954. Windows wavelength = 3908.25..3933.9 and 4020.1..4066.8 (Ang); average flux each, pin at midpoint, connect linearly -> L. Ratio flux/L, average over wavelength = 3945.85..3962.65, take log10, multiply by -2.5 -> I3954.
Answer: 0.13 mag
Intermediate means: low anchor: 1.1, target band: 1.03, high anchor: 1.31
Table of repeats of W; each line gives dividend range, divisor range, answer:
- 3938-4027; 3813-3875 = 1.25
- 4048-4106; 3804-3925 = 1.32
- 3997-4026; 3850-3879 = 1.28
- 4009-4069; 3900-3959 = 1.30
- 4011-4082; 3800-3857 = 1.60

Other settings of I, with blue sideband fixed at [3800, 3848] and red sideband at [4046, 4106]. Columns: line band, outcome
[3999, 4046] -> -0.19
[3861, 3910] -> -0.07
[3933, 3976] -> 0.13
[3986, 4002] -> -0.20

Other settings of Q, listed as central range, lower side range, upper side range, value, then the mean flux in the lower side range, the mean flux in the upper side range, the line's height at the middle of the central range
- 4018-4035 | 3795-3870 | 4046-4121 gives -0.14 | 0.936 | 1.19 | 1.13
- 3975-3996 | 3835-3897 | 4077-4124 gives -0.12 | 0.998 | 1.14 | 1.07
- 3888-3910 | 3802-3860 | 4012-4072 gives 0.08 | 0.929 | 1.32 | 1.05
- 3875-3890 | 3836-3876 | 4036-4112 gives 0.18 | 1.06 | 1.21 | 1.08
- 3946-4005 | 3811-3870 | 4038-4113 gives 0.05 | 0.964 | 1.21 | 1.1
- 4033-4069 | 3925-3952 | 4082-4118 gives -0.22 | 1.02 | 1.11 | 1.08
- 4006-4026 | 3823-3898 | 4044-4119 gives -0.23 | 0.956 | 1.19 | 1.12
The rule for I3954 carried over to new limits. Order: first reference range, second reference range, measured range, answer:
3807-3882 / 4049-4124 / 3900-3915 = -0.09 mag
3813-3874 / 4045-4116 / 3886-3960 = 0.01 mag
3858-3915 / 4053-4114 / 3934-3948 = 0.05 mag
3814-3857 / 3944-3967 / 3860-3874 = -0.23 mag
